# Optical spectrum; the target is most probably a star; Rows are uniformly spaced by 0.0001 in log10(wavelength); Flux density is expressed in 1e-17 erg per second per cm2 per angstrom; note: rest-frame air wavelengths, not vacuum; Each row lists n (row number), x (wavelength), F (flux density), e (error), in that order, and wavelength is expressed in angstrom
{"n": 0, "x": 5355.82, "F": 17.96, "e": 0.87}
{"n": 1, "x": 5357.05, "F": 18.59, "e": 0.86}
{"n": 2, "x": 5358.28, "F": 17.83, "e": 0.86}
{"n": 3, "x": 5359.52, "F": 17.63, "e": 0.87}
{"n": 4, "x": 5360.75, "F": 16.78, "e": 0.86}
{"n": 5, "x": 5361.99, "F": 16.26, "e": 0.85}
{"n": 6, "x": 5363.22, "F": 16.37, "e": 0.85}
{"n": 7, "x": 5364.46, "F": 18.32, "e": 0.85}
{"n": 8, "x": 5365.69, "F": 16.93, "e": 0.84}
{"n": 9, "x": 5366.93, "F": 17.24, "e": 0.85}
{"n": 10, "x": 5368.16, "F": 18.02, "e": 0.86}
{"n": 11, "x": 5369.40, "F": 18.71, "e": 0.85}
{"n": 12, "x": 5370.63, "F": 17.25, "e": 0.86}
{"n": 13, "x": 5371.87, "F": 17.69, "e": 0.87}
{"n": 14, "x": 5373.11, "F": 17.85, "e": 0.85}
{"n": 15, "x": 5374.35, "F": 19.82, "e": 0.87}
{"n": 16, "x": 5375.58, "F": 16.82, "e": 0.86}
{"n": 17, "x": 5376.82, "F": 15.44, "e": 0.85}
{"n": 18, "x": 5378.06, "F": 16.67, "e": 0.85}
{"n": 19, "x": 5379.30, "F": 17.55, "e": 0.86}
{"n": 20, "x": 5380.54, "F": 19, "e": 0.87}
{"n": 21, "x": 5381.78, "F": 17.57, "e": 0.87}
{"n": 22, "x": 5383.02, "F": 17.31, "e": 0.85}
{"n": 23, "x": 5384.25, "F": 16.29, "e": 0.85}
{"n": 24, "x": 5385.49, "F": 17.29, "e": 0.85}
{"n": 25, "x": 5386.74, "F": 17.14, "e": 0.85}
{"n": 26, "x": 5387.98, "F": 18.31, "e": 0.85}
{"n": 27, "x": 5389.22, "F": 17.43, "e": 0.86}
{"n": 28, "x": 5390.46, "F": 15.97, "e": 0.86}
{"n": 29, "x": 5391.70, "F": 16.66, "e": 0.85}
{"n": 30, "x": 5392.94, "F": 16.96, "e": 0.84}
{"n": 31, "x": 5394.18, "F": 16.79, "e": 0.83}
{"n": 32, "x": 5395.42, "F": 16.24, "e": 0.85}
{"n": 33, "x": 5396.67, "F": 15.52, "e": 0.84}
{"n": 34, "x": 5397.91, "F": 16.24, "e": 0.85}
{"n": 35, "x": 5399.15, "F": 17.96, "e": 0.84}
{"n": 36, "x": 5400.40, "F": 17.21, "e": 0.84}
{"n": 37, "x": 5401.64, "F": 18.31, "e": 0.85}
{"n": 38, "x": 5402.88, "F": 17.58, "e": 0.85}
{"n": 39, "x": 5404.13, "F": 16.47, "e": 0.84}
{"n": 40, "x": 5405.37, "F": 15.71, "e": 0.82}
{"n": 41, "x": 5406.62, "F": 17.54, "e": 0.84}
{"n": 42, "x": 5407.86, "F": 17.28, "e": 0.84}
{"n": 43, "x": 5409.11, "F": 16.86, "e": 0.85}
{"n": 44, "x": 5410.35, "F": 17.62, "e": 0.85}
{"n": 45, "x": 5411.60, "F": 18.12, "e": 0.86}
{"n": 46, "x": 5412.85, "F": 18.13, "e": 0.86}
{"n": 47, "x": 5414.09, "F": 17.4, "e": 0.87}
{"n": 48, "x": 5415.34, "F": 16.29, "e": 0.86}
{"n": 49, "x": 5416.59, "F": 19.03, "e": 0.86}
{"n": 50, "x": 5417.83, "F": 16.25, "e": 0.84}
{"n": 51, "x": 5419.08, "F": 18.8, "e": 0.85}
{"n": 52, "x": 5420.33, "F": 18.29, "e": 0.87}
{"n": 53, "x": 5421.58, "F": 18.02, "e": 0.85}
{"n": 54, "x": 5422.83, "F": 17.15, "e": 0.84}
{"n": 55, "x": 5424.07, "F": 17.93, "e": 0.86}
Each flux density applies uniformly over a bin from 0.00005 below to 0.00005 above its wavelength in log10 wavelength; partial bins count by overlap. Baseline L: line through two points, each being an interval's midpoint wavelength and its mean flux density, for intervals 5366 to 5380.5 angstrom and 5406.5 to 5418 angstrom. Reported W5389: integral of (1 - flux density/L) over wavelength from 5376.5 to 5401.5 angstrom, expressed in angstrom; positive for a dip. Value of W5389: 0.8 angstrom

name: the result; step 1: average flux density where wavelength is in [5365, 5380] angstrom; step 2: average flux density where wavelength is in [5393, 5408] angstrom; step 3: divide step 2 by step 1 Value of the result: 1.0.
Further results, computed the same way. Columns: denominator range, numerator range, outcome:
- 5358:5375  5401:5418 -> 0.99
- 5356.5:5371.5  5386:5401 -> 0.96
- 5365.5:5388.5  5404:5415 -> 0.98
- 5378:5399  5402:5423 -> 1.03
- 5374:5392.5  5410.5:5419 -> 1.02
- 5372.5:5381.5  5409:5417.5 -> 1.00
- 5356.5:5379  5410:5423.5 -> 1.02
